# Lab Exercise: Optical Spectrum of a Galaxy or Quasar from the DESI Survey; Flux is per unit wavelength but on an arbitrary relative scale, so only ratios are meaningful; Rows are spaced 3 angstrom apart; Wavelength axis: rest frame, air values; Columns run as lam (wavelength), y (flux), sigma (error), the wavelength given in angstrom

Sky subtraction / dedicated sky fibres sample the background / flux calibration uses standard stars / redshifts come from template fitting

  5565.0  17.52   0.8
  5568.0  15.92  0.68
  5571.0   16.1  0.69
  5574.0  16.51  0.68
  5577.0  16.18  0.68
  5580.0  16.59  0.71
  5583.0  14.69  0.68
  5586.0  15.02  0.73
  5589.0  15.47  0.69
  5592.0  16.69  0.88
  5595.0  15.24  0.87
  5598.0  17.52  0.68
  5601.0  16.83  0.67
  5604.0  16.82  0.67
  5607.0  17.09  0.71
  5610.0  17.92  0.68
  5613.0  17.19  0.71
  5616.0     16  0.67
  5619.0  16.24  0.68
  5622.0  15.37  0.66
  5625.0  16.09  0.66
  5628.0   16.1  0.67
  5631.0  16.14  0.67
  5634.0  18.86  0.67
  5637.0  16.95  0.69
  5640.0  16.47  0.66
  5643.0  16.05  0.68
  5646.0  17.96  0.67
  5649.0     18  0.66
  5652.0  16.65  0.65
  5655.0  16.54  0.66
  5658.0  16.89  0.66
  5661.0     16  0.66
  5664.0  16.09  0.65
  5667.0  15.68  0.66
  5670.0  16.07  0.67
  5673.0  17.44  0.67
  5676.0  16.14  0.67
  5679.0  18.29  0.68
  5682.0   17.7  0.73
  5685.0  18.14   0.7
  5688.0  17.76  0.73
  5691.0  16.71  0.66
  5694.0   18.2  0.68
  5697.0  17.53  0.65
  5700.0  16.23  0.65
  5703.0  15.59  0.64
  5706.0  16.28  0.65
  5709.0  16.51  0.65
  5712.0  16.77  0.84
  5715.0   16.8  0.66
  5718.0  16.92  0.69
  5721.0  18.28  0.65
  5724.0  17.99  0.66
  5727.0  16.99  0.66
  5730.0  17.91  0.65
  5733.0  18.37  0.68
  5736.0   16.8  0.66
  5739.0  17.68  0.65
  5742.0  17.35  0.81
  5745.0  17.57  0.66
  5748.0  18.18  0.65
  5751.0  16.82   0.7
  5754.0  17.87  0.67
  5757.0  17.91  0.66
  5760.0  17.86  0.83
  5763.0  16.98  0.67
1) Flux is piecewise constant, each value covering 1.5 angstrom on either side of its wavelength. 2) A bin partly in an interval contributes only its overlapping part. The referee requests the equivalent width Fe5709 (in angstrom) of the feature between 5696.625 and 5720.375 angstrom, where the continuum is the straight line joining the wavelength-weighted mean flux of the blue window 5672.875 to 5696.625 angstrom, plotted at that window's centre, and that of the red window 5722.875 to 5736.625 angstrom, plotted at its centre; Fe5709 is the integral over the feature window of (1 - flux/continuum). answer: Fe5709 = 1.36 angstrom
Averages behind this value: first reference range 17.6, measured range 16.6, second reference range 17.7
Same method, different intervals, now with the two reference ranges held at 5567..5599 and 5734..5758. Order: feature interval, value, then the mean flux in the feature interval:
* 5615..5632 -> 0.4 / 16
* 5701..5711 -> 0.6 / 16.2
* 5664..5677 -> 0.4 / 16.3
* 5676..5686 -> -0.5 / 17.8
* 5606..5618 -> -0.6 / 17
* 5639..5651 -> -0.4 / 17.1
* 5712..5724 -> -0.1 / 17.3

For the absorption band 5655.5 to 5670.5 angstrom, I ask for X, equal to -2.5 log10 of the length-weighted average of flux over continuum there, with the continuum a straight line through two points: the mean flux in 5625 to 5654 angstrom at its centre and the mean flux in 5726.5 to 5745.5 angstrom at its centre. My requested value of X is 0.06 mag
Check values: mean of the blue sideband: 17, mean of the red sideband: 17.6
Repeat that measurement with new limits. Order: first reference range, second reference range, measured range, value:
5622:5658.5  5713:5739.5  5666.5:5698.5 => -0.01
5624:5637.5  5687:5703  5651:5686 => 0.01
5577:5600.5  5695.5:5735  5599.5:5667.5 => -0.02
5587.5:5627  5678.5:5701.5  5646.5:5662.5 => 0.01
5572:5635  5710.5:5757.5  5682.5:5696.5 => -0.04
